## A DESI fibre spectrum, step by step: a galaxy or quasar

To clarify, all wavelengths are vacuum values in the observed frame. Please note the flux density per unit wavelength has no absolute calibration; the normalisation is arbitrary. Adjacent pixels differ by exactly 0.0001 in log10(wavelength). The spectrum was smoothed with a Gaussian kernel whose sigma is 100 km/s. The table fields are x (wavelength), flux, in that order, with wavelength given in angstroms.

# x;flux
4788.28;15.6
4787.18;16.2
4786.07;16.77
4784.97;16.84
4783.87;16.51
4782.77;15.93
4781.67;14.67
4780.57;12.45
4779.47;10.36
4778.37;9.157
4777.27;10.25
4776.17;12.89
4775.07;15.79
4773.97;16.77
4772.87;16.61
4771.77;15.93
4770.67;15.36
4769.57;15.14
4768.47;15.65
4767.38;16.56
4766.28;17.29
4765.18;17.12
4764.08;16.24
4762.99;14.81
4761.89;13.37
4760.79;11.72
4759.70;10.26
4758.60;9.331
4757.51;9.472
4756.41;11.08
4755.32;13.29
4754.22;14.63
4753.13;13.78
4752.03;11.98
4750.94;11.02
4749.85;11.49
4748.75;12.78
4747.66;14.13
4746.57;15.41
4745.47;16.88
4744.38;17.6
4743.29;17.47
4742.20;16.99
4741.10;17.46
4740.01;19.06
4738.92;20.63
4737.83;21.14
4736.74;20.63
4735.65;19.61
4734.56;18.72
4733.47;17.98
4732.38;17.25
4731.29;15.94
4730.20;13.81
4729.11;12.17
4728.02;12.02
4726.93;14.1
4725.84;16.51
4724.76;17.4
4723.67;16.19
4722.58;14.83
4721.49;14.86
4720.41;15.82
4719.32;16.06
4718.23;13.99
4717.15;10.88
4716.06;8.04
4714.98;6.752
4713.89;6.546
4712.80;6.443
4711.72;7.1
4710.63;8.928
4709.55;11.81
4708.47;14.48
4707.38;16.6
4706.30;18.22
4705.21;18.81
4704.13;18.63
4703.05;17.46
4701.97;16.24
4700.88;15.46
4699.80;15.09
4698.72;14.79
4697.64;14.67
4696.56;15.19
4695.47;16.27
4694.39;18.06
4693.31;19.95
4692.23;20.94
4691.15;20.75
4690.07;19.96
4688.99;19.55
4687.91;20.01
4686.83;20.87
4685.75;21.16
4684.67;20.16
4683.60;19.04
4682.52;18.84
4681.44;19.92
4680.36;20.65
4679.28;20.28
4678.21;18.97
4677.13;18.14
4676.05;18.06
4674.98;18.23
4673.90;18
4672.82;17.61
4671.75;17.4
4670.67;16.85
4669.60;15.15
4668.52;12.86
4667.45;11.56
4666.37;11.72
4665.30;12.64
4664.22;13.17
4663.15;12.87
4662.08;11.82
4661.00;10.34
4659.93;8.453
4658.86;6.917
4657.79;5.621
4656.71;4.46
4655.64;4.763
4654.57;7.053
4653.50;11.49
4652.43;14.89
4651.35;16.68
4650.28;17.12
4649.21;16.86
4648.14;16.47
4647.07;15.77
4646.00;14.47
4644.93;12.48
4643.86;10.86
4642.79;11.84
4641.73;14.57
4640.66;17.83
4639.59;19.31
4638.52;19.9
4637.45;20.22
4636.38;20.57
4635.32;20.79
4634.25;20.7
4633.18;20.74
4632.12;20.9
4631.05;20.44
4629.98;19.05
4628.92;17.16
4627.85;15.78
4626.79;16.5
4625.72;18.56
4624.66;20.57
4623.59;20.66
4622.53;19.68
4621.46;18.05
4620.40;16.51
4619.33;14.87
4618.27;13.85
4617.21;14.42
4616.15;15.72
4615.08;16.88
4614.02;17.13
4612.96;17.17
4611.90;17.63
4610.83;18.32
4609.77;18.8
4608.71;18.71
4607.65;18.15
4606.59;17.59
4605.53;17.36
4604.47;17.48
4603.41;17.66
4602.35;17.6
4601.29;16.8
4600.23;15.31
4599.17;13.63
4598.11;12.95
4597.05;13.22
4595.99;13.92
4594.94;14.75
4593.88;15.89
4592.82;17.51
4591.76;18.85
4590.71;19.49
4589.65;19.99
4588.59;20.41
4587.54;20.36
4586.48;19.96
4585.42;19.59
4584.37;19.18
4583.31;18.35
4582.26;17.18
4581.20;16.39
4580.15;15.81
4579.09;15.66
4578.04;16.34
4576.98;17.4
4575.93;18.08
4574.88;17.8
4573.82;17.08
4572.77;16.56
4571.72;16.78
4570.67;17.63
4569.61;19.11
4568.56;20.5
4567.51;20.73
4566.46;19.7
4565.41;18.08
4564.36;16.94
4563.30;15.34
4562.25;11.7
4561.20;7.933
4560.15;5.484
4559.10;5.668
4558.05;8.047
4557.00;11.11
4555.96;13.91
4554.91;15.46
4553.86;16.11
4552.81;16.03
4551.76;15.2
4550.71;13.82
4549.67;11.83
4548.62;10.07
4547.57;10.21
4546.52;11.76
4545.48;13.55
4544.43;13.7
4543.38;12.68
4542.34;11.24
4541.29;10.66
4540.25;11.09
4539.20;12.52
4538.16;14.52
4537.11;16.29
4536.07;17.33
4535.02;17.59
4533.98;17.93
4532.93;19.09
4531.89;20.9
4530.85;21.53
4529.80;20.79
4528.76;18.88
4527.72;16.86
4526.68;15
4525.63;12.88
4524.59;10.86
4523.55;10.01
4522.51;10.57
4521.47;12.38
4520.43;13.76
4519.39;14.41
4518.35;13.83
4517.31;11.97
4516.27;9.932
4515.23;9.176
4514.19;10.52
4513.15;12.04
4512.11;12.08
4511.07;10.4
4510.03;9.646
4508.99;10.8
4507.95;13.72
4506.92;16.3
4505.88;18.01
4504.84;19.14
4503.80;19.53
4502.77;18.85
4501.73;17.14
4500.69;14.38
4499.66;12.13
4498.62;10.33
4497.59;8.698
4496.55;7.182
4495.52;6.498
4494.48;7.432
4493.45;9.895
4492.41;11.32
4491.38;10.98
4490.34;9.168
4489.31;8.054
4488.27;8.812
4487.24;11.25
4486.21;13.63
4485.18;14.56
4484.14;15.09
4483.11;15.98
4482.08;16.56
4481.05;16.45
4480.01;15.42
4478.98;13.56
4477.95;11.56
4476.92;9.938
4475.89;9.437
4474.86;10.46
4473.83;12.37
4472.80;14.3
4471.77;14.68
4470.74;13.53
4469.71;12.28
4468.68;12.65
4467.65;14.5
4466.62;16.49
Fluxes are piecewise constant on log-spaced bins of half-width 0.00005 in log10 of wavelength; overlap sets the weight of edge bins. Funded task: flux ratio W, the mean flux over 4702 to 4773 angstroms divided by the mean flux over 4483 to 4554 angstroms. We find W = 1.10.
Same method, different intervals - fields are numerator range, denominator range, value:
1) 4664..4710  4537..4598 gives 1.14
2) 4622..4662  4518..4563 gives 1.13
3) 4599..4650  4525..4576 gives 1.16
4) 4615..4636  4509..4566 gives 1.36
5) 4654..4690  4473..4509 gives 1.18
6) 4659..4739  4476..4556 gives 1.18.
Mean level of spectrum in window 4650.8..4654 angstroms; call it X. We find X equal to 14.4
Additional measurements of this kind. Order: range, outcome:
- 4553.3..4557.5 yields 14.2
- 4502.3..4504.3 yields 19.3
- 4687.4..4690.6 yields 19.8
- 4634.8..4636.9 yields 20.8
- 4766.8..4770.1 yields 15.8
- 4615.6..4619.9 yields 14.7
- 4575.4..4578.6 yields 17.3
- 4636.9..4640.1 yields 19.8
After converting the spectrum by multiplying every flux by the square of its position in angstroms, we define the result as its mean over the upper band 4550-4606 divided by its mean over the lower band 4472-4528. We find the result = 1.3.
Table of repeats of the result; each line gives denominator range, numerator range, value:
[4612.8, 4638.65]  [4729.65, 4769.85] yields 0.88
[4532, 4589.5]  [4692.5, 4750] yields 1.07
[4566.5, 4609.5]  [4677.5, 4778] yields 0.94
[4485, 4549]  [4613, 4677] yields 1.23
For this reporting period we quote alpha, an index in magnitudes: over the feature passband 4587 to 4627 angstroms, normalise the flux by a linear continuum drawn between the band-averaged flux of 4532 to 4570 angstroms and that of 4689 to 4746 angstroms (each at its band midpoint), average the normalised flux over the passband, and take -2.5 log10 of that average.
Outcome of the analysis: -0.18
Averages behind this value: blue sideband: 14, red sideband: 15.7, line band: 17.2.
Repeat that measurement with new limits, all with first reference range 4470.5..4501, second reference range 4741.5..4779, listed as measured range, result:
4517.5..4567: -0.14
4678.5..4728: -0.17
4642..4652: -0.13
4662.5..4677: -0.14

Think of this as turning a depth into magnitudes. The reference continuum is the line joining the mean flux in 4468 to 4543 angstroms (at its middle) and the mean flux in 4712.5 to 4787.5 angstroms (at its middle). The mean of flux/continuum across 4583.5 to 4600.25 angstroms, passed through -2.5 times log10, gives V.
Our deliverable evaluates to -0.25 mag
